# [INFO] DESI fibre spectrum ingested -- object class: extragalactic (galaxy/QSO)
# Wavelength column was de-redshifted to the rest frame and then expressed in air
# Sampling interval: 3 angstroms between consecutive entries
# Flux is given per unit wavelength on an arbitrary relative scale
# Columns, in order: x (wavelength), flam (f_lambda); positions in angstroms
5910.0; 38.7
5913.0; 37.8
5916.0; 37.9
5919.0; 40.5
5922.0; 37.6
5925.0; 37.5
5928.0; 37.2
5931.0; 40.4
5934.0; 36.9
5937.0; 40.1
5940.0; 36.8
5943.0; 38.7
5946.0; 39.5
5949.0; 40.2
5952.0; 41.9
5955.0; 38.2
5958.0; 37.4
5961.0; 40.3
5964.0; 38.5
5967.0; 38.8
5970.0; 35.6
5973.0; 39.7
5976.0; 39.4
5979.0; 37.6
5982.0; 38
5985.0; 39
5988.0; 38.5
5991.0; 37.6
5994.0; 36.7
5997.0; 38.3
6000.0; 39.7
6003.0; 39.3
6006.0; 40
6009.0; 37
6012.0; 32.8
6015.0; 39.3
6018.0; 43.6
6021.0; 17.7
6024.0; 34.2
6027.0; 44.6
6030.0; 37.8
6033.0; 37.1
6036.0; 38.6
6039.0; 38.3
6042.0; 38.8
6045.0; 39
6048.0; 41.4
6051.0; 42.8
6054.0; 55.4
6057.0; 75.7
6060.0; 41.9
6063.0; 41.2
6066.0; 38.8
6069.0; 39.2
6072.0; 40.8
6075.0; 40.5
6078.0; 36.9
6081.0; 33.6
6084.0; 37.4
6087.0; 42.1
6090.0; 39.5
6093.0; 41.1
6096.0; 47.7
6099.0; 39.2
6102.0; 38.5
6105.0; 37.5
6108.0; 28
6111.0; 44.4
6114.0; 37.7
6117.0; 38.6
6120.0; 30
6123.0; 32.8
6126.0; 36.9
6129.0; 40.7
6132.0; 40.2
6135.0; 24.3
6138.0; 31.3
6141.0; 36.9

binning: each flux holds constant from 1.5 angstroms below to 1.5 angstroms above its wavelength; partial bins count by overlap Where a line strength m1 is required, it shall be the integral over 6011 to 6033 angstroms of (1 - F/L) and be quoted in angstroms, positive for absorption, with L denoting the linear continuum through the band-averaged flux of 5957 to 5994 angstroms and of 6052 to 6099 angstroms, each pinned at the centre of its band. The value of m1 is 2.6 angstroms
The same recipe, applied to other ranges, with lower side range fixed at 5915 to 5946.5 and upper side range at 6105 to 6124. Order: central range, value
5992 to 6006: -0.5 angstroms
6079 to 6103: -2.7 angstroms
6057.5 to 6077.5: -3.2 angstroms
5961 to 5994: -0.5 angstroms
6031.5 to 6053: -1.9 angstroms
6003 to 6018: -0.4 angstroms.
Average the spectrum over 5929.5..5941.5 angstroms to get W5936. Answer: 38.5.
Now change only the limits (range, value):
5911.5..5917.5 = 37.8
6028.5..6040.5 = 37.9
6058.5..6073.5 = 40.4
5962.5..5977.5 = 38.4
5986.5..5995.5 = 37.6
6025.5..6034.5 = 39.8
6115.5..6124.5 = 33.8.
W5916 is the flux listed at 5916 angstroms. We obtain 37.9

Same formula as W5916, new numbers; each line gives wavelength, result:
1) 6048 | 41.4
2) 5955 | 38.2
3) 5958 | 37.4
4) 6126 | 36.9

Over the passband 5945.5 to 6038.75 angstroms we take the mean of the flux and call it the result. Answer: 38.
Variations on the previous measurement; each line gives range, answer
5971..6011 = 38.4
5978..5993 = 38.1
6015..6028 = 35.1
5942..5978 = 39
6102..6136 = 35.8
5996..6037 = 37.1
